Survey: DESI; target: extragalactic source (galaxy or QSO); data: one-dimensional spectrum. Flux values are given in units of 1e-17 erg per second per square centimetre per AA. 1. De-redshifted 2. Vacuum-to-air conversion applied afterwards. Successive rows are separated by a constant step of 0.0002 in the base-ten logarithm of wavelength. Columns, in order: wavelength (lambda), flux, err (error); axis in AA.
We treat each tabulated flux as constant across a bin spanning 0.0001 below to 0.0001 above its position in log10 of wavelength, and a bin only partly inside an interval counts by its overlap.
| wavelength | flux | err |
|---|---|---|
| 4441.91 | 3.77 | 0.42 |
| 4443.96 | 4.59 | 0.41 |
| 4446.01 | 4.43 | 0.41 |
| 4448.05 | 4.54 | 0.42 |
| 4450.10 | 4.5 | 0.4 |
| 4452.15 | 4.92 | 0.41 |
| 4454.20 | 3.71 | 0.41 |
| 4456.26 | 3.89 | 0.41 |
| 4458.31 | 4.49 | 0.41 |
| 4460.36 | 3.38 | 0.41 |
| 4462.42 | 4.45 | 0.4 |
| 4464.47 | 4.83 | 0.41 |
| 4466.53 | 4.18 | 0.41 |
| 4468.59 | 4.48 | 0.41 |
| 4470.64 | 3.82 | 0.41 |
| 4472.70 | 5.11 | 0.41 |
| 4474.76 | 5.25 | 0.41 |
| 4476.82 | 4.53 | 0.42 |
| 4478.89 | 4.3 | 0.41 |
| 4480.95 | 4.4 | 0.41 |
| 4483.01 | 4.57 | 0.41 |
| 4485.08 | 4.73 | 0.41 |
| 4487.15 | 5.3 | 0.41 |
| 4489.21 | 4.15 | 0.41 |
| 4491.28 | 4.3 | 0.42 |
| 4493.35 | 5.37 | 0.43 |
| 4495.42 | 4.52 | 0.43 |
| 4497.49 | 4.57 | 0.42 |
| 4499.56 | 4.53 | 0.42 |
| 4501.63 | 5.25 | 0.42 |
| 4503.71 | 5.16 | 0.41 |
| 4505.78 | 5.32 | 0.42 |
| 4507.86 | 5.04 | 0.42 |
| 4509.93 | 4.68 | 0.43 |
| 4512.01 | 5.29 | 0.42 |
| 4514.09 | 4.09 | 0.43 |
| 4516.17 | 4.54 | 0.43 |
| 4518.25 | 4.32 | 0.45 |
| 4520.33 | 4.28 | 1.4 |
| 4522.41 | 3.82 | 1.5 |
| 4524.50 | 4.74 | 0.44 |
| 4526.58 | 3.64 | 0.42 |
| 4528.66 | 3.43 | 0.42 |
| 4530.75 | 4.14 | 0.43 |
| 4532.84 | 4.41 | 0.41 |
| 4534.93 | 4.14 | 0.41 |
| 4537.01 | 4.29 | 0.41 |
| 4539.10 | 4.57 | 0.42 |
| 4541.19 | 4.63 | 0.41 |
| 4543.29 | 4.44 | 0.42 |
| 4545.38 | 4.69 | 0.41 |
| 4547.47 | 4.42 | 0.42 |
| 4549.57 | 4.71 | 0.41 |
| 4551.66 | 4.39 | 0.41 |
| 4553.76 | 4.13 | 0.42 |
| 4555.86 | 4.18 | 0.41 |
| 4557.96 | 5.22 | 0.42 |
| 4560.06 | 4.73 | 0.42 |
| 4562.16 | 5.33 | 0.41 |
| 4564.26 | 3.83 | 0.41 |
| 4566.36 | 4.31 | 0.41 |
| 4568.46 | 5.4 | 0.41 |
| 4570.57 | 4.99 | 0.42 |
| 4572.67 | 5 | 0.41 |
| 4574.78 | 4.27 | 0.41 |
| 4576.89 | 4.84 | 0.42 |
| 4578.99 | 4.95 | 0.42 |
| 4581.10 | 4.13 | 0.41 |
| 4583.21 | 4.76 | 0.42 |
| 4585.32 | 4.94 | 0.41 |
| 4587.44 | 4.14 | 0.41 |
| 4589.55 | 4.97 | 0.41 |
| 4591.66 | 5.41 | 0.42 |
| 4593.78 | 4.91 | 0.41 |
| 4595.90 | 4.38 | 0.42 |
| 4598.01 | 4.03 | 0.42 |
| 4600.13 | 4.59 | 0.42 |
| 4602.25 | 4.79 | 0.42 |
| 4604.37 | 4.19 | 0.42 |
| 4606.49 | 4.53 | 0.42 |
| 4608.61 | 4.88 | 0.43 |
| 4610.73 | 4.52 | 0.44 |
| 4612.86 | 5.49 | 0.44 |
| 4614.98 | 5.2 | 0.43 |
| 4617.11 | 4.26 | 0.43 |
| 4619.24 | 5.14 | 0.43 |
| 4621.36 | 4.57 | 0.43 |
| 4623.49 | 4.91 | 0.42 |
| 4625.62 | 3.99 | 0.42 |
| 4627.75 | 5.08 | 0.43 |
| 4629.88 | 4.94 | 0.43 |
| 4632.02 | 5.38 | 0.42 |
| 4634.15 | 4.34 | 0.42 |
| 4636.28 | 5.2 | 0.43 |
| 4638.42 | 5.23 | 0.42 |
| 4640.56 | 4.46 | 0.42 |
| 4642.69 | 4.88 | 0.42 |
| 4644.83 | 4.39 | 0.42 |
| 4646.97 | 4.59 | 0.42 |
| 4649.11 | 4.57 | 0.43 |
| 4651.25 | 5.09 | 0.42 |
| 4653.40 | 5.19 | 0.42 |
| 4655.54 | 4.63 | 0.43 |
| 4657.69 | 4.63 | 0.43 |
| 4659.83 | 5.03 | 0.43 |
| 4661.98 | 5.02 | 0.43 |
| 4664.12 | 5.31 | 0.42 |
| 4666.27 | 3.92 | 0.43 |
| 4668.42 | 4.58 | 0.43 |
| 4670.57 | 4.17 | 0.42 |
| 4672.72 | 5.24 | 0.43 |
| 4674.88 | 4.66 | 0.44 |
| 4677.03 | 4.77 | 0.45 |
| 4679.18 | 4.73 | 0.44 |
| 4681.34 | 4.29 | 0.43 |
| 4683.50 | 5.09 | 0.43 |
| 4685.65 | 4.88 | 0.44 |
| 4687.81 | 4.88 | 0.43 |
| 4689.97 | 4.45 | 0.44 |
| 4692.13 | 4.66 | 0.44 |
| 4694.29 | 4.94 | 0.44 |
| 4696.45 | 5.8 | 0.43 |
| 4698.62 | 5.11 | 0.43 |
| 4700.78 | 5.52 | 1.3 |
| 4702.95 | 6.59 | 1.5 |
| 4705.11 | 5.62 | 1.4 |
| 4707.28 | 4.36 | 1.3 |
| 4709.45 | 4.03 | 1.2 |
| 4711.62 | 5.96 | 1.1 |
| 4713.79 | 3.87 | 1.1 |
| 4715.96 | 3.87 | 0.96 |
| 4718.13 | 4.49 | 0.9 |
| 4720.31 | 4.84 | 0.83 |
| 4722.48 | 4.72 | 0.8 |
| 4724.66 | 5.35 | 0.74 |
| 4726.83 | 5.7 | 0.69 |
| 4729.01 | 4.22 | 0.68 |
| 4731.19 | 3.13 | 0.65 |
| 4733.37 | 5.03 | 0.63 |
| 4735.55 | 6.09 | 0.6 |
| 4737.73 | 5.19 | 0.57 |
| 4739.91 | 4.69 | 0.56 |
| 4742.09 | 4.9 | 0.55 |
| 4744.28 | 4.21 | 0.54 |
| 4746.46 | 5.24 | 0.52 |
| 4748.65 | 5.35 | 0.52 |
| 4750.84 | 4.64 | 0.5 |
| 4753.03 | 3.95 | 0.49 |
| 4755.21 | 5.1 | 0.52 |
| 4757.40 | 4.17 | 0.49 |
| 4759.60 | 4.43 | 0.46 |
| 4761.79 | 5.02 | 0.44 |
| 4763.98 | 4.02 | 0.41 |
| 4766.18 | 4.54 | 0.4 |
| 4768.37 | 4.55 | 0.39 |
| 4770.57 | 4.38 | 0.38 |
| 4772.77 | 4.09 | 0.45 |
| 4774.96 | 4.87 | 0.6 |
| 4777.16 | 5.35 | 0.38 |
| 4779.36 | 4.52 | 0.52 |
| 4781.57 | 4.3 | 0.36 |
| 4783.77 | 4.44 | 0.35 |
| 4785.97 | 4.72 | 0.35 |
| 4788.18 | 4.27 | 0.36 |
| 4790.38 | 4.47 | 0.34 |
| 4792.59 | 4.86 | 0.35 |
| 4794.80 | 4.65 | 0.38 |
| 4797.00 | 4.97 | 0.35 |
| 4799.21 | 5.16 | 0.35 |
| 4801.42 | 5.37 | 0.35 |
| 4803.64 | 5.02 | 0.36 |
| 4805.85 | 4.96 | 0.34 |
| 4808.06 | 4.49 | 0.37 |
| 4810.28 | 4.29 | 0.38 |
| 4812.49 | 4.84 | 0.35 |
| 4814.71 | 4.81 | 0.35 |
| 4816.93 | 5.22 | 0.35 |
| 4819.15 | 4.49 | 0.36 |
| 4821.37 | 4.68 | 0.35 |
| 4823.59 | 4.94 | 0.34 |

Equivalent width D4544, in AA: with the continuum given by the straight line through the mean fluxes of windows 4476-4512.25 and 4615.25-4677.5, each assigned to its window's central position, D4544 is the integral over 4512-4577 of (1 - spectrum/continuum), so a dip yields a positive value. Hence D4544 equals 4.2 AA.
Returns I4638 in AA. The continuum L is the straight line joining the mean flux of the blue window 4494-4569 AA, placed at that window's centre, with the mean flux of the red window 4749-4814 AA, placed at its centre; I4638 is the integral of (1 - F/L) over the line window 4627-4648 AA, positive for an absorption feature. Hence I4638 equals -1.2 AA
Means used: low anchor 4.53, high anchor 4.65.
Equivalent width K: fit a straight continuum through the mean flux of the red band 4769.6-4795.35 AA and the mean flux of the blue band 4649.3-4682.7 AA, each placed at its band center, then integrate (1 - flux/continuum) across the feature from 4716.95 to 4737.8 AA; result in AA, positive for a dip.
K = -0.9 AA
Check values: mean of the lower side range 4.75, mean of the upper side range 4.58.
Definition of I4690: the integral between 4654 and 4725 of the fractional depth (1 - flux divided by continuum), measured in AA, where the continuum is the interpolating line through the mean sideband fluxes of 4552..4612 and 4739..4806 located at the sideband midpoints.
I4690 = -2.7 AA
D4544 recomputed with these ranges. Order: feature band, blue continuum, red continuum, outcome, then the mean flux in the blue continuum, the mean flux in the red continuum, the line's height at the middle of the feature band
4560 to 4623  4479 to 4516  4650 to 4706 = 1.9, 4.76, 4.95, 4.86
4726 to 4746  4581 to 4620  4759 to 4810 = -0.5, 4.71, 4.67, 4.68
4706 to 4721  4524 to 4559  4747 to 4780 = 0.2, 4.36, 4.61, 4.55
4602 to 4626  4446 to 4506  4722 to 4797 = -0.5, 4.56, 4.68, 4.62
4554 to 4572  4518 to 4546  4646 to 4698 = -1.5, 4.24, 4.8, 4.37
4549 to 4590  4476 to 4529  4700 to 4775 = -0.2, 4.59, 4.76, 4.64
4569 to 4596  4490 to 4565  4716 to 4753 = -1.0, 4.53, 4.81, 4.61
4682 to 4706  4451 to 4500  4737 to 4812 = -3.0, 4.49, 4.68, 4.63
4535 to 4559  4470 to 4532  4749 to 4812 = 0.5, 4.58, 4.64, 4.59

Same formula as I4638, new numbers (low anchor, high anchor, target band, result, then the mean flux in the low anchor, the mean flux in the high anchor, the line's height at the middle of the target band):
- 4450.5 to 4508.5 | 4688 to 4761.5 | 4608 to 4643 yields -0.76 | 4.59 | 4.86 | 4.75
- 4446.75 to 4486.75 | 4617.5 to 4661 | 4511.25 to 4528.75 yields 1.10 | 4.44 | 4.8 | 4.55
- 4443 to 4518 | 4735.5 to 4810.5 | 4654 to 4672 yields -0.09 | 4.59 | 4.71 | 4.66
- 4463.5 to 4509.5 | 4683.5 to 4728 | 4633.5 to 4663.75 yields 0.56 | 4.71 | 4.98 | 4.91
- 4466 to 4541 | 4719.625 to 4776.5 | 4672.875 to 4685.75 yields -0.27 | 4.54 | 4.71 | 4.66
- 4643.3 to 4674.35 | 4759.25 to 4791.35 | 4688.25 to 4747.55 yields -3.50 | 4.74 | 4.53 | 4.64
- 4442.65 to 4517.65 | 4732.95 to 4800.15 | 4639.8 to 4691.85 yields -0.68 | 4.59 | 4.71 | 4.67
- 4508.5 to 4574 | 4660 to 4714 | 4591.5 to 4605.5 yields 0.27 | 4.48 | 4.92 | 4.65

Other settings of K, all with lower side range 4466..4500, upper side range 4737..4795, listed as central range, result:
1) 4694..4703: -1.8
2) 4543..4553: 0.2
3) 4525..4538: 1.6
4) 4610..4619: -0.6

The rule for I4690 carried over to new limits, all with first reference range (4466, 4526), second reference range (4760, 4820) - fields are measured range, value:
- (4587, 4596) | -0.4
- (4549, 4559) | 0.3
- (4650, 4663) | -0.7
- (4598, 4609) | 0.3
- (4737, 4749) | -0.6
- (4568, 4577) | -0.4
